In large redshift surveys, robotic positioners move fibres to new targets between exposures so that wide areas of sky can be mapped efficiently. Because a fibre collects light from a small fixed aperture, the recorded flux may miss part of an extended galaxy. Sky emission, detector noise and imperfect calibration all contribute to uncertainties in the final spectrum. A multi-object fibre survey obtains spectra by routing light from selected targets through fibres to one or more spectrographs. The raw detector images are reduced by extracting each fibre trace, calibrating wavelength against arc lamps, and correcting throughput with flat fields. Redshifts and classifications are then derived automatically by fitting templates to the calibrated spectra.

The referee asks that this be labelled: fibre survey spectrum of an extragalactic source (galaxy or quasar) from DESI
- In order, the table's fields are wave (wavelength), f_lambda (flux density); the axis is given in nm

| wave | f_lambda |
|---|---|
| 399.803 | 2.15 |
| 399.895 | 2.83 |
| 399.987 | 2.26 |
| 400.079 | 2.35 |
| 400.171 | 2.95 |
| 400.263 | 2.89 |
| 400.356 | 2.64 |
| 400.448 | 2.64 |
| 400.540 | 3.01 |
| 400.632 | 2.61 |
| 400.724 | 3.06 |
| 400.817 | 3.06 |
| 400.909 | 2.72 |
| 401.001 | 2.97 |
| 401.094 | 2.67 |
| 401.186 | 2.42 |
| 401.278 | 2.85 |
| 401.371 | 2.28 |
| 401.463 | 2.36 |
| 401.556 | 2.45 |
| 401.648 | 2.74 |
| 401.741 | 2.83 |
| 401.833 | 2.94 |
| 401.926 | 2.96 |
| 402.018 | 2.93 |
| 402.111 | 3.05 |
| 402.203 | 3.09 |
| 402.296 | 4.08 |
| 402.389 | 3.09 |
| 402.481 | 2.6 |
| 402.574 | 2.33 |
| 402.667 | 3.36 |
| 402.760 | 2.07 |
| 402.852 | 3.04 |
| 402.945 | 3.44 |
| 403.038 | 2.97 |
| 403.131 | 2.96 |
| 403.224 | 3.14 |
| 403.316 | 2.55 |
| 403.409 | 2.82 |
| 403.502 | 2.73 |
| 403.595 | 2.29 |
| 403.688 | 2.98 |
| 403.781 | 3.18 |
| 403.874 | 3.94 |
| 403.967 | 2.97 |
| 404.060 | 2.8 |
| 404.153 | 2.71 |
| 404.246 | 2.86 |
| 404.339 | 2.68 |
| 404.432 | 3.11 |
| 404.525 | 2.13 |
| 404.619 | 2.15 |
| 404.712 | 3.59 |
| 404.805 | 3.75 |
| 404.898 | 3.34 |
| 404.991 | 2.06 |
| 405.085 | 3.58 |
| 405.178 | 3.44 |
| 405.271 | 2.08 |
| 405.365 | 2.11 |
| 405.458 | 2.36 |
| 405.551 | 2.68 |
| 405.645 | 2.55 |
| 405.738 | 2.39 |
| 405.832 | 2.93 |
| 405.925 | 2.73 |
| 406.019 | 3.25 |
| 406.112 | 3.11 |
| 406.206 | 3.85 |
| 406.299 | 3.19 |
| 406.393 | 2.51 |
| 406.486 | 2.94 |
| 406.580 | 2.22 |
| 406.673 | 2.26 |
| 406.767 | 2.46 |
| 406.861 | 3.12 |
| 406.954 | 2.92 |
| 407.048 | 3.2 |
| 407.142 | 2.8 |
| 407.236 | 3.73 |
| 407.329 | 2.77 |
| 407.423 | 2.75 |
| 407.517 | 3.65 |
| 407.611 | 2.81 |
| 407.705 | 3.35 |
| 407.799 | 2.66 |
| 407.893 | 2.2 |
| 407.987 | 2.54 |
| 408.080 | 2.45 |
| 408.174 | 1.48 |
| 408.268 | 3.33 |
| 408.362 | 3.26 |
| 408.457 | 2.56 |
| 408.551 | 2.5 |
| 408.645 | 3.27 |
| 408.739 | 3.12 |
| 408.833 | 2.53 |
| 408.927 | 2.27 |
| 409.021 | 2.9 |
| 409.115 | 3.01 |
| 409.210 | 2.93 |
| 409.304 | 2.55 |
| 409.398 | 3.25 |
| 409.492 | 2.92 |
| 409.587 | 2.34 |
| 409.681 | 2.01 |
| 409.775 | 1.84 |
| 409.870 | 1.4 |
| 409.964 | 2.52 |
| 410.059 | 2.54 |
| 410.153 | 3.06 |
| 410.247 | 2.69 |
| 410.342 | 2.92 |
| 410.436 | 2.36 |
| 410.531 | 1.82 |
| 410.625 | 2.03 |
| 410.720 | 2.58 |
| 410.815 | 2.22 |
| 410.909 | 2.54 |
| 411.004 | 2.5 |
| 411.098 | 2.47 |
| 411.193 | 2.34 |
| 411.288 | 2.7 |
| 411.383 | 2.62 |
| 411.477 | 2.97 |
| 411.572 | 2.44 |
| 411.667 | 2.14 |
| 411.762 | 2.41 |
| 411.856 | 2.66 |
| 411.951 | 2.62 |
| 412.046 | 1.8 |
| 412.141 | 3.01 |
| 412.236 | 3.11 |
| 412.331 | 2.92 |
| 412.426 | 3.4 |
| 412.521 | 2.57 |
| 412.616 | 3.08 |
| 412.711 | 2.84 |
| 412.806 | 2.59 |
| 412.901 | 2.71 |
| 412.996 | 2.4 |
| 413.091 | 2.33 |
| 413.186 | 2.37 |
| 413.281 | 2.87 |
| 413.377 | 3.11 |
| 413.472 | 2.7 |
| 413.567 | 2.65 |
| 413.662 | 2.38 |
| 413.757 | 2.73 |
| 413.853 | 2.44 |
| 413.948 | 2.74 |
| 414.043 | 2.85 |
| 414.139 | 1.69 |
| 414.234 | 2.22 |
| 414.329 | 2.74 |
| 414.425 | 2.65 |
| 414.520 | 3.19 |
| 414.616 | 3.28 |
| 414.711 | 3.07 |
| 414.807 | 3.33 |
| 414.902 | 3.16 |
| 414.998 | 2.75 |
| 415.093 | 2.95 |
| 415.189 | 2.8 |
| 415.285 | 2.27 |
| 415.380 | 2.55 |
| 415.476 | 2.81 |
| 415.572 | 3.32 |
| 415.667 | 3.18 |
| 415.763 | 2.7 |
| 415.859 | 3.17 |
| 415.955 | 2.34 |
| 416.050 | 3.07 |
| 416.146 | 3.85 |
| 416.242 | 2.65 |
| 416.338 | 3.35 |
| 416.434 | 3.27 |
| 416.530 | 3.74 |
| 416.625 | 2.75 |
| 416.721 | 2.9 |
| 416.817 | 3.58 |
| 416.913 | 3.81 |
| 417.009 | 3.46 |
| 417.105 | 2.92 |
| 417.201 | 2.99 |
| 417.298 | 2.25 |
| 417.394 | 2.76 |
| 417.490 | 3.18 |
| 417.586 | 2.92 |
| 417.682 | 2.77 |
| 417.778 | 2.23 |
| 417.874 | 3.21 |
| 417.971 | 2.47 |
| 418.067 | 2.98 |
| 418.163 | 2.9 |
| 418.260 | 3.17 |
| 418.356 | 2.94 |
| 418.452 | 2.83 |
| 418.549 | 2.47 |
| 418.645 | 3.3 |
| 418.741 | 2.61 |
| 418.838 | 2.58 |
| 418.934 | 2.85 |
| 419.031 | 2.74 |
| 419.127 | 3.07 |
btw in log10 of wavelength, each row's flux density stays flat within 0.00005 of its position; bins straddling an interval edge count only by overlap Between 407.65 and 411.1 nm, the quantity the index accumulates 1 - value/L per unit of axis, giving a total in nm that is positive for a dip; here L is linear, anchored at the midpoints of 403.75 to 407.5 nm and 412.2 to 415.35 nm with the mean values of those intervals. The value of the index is 0.31 nm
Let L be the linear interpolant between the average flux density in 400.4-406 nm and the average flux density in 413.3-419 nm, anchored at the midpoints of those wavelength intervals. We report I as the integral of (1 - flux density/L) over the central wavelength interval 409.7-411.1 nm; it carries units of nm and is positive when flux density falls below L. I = 0.250 nm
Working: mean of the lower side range 2.84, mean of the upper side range 2.89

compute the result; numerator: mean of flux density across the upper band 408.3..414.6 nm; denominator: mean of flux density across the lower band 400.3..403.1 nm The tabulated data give 0.92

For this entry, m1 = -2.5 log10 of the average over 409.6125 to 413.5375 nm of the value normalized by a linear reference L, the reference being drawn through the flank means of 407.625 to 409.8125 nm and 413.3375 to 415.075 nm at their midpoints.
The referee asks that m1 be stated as 0.07 mag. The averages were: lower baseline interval 2.67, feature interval 2.54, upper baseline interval 2.76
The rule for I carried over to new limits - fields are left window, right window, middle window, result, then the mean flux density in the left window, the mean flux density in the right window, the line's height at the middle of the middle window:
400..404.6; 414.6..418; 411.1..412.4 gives 0.149 nm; 2.83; 2.99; 2.94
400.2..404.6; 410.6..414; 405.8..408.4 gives -0.128 nm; 2.85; 2.62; 2.74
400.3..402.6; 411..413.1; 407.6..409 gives 0.009 nm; 2.82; 2.65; 2.71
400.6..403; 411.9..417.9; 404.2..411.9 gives 0.417 nm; 2.85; 2.86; 2.85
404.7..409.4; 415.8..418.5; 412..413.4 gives 0.097 nm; 2.84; 3.02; 2.94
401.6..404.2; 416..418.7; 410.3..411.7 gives 0.256 nm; 2.95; 3.02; 2.99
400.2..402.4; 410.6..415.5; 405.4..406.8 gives 0.005 nm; 2.84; 2.66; 2.77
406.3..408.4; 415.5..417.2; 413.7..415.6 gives 0.203 nm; 2.8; 3.17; 3.1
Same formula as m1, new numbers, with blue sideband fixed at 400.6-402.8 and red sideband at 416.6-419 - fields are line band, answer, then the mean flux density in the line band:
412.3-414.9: 0.06 mag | 2.74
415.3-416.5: -0.04 mag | 3.01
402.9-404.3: -0.05 mag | 2.95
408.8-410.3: 0.13 mag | 2.55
